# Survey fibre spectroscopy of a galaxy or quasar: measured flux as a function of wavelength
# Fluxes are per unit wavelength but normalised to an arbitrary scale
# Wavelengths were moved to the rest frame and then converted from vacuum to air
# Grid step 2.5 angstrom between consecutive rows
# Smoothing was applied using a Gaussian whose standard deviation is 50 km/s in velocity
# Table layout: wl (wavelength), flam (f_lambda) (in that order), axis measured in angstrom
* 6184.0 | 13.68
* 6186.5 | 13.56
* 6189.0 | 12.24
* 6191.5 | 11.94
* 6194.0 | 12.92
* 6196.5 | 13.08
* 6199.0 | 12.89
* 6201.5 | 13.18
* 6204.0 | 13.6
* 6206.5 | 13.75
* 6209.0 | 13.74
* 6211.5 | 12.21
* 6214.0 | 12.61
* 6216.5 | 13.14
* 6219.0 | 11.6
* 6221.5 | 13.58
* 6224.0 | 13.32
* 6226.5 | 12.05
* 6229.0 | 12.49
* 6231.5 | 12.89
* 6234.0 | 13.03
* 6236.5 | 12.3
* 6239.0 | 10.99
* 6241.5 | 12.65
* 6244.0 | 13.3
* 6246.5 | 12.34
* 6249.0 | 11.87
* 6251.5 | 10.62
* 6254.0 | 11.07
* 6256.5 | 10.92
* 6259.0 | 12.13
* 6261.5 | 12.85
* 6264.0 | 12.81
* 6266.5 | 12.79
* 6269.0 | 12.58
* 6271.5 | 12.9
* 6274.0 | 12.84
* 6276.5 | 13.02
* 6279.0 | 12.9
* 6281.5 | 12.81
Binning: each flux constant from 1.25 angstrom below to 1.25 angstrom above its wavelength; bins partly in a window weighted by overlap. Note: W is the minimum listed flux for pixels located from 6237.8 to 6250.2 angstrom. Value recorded 10.99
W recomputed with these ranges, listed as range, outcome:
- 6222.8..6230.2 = 12.05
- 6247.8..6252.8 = 10.62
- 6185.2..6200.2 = 11.94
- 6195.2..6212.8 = 12.21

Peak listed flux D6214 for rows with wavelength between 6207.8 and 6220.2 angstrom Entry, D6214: 13.74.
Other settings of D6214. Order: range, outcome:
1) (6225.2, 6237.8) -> 13.03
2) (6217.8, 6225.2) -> 13.58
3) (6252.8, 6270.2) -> 12.85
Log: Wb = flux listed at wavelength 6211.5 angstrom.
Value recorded 12.21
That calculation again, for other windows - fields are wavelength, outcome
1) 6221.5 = 13.58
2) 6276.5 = 13.02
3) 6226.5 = 12.05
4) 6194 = 12.92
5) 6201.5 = 13.18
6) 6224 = 13.32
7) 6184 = 13.68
